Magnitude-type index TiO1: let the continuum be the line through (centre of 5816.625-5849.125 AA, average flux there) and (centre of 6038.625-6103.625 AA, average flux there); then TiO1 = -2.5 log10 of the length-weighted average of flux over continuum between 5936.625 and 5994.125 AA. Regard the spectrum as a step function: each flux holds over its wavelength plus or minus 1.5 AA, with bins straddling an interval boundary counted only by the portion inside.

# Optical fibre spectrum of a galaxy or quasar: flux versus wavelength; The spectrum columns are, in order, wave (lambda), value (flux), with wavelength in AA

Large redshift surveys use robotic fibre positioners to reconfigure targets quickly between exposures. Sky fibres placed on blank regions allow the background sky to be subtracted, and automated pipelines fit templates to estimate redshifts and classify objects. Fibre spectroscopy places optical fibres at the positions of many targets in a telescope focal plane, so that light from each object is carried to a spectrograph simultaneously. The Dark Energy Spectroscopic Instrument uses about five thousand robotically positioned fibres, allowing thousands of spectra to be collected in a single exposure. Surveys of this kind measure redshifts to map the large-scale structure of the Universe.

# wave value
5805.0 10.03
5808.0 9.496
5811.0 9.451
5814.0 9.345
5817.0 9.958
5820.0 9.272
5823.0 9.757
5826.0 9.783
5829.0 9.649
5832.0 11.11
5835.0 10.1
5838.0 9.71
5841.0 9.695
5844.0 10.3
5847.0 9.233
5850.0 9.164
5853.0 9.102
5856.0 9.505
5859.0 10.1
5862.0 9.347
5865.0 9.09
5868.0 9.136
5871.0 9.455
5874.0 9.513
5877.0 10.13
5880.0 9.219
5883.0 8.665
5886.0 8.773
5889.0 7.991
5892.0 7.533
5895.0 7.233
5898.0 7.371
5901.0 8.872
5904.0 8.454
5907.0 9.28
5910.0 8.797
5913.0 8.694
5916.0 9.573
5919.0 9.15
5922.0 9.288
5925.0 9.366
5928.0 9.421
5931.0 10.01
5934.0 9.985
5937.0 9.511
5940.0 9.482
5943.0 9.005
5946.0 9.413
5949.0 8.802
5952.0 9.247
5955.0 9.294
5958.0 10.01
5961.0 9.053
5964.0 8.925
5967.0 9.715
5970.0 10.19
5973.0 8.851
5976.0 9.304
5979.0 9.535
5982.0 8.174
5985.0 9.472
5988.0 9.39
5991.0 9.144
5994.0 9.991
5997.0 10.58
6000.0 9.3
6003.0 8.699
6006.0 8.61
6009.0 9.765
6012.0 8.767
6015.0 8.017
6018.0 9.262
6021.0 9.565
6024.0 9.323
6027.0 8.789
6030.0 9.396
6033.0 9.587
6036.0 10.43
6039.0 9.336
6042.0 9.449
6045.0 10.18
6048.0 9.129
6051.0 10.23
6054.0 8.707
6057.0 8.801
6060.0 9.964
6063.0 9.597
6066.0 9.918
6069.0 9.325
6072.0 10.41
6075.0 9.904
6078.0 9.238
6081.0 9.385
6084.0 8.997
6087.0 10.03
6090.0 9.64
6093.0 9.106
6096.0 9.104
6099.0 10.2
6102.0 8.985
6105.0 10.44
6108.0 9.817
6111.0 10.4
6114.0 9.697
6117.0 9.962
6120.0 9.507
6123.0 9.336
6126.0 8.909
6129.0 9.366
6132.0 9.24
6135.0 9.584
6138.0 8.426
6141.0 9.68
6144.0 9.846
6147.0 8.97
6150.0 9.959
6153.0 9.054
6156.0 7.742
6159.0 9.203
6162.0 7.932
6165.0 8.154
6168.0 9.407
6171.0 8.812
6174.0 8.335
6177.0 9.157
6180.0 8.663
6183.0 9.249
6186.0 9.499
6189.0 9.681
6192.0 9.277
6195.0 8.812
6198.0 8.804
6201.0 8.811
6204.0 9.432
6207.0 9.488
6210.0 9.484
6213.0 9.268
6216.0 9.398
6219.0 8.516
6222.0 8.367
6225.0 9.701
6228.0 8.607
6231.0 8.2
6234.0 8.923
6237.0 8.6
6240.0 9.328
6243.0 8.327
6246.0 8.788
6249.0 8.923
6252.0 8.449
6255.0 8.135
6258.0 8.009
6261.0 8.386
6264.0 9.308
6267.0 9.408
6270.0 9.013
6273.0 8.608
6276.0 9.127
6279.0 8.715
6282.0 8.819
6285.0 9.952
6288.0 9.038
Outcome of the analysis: 0.04 mag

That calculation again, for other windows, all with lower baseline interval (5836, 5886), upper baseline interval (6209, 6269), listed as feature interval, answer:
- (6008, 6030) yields 0.01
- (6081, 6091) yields -0.05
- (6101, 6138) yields -0.07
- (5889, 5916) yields 0.13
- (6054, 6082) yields -0.06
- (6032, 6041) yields -0.07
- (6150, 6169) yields 0.03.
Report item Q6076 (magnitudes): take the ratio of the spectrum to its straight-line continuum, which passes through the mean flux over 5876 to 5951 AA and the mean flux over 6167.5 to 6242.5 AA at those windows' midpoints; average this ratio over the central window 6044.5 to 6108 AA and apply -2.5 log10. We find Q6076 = -0.07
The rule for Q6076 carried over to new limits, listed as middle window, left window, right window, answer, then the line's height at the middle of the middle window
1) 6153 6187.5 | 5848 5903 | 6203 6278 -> 0.01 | 8.87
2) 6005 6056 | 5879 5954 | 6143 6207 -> -0.04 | 8.96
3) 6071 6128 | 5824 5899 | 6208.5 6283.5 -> -0.08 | 8.98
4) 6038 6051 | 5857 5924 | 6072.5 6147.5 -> -0.03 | 9.34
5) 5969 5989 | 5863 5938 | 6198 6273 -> -0.04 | 8.95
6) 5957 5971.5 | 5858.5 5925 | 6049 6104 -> -0.05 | 9.14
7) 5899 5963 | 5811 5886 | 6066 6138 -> 0.04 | 9.58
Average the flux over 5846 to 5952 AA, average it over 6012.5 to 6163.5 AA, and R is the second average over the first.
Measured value 1.0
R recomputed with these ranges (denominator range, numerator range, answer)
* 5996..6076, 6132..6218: 0.96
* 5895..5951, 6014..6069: 1.04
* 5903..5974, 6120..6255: 0.96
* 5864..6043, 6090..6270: 0.99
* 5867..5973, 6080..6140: 1.05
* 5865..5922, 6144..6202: 1.02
